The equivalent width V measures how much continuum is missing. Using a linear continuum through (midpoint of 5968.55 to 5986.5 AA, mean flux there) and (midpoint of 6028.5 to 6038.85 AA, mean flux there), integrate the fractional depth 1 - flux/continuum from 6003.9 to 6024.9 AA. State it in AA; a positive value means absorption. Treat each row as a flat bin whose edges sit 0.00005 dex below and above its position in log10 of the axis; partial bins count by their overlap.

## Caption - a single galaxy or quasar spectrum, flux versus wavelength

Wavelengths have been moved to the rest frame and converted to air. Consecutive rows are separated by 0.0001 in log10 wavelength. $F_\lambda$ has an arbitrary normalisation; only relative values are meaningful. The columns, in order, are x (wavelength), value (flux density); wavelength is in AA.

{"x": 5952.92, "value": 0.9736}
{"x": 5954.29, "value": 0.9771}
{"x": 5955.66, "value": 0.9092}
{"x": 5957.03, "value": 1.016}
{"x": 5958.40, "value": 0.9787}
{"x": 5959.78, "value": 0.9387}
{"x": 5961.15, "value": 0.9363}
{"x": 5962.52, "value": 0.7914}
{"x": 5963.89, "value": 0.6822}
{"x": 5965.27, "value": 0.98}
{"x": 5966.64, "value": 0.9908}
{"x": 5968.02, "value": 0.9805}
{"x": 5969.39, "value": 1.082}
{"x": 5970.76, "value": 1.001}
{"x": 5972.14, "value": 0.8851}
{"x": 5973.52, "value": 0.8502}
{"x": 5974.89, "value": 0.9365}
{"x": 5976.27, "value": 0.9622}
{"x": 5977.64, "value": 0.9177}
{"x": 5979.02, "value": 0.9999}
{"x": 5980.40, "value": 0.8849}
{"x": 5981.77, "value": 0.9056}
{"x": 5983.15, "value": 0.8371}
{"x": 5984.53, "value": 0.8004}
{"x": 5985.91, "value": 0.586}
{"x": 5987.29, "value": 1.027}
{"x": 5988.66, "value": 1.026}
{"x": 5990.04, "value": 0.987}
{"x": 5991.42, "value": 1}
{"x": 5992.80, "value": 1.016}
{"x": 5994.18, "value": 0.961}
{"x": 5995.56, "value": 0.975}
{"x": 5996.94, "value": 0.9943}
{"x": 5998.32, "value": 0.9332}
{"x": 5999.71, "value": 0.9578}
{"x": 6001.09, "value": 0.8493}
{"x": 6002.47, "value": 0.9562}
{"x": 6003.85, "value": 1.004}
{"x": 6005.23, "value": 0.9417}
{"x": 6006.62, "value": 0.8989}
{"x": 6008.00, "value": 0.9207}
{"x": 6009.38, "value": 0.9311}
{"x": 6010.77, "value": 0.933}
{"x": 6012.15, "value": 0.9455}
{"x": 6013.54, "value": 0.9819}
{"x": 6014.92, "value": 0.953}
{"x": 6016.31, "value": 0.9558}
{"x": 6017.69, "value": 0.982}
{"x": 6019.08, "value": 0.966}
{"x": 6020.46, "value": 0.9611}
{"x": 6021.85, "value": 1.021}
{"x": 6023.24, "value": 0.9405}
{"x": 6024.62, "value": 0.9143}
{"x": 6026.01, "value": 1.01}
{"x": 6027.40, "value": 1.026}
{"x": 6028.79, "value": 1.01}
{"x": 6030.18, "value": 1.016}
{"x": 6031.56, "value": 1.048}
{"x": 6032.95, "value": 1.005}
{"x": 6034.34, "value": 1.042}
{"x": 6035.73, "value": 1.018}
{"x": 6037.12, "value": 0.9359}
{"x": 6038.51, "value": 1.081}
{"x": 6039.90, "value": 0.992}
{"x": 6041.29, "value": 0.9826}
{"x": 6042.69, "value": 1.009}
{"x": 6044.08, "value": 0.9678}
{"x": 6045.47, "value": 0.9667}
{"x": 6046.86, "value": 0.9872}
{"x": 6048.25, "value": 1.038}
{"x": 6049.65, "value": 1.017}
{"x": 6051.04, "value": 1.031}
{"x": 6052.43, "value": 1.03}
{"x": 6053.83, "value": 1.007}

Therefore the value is 0.5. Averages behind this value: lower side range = 0.898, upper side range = 1.02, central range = 0.952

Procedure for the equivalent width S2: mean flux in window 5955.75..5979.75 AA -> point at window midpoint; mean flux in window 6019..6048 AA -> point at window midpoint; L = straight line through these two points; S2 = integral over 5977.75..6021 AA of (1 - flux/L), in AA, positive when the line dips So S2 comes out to 1.25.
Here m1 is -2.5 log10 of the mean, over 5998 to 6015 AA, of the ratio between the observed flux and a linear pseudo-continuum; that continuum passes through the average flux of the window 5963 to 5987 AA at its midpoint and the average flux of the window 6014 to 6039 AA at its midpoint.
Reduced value 0.02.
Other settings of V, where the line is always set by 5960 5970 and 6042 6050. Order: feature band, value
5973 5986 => 0.7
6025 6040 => -0.5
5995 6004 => 0.0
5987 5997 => -0.5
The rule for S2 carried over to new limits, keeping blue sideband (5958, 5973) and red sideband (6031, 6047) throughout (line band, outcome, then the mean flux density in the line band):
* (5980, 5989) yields 0.8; 0.861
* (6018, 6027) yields 0.1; 0.971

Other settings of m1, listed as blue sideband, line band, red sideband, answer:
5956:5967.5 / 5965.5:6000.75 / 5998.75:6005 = -0.01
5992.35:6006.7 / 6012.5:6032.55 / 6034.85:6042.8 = 0.00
